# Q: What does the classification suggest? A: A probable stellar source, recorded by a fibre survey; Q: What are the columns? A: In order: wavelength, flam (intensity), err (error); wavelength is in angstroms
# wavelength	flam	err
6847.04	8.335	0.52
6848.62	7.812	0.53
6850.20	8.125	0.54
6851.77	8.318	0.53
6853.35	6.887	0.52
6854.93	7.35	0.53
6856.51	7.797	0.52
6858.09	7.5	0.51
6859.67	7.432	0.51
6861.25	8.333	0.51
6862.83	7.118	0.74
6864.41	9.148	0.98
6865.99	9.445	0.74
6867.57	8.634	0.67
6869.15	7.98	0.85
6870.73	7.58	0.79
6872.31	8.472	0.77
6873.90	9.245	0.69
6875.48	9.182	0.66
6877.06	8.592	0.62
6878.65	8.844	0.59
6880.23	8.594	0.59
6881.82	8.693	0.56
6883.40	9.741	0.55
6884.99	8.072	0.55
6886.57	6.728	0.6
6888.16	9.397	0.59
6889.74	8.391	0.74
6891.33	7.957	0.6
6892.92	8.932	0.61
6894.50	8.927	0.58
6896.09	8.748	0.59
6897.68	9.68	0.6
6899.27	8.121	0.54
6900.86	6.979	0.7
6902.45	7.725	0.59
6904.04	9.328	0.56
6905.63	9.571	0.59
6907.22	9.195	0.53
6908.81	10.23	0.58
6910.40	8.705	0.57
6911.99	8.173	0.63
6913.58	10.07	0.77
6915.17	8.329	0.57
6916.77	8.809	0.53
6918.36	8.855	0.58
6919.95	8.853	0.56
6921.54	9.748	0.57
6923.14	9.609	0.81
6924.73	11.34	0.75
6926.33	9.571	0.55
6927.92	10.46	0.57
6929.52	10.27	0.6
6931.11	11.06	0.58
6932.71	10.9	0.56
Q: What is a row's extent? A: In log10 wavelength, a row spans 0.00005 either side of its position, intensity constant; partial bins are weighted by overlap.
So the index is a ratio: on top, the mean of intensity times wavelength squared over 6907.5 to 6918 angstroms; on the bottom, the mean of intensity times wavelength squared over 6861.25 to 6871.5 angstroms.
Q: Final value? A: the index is 1.10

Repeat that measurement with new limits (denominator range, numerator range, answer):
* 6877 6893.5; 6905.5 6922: 1.08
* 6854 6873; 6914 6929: 1.20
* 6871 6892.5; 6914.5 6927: 1.11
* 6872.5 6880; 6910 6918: 1.00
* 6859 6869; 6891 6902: 1.03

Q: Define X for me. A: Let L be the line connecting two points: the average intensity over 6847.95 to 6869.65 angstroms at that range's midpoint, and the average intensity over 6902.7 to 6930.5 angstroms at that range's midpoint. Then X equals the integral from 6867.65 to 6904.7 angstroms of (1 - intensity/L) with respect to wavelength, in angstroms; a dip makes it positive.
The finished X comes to 0.68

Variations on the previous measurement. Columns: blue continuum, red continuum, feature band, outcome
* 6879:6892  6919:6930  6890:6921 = 1.4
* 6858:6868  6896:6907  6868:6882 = -0.3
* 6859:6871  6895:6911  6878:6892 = 0.1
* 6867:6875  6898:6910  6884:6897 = 0.3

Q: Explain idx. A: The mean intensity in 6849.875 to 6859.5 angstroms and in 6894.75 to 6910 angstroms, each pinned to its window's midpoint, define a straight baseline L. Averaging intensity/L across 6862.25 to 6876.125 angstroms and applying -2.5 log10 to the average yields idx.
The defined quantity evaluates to -0.073 mag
